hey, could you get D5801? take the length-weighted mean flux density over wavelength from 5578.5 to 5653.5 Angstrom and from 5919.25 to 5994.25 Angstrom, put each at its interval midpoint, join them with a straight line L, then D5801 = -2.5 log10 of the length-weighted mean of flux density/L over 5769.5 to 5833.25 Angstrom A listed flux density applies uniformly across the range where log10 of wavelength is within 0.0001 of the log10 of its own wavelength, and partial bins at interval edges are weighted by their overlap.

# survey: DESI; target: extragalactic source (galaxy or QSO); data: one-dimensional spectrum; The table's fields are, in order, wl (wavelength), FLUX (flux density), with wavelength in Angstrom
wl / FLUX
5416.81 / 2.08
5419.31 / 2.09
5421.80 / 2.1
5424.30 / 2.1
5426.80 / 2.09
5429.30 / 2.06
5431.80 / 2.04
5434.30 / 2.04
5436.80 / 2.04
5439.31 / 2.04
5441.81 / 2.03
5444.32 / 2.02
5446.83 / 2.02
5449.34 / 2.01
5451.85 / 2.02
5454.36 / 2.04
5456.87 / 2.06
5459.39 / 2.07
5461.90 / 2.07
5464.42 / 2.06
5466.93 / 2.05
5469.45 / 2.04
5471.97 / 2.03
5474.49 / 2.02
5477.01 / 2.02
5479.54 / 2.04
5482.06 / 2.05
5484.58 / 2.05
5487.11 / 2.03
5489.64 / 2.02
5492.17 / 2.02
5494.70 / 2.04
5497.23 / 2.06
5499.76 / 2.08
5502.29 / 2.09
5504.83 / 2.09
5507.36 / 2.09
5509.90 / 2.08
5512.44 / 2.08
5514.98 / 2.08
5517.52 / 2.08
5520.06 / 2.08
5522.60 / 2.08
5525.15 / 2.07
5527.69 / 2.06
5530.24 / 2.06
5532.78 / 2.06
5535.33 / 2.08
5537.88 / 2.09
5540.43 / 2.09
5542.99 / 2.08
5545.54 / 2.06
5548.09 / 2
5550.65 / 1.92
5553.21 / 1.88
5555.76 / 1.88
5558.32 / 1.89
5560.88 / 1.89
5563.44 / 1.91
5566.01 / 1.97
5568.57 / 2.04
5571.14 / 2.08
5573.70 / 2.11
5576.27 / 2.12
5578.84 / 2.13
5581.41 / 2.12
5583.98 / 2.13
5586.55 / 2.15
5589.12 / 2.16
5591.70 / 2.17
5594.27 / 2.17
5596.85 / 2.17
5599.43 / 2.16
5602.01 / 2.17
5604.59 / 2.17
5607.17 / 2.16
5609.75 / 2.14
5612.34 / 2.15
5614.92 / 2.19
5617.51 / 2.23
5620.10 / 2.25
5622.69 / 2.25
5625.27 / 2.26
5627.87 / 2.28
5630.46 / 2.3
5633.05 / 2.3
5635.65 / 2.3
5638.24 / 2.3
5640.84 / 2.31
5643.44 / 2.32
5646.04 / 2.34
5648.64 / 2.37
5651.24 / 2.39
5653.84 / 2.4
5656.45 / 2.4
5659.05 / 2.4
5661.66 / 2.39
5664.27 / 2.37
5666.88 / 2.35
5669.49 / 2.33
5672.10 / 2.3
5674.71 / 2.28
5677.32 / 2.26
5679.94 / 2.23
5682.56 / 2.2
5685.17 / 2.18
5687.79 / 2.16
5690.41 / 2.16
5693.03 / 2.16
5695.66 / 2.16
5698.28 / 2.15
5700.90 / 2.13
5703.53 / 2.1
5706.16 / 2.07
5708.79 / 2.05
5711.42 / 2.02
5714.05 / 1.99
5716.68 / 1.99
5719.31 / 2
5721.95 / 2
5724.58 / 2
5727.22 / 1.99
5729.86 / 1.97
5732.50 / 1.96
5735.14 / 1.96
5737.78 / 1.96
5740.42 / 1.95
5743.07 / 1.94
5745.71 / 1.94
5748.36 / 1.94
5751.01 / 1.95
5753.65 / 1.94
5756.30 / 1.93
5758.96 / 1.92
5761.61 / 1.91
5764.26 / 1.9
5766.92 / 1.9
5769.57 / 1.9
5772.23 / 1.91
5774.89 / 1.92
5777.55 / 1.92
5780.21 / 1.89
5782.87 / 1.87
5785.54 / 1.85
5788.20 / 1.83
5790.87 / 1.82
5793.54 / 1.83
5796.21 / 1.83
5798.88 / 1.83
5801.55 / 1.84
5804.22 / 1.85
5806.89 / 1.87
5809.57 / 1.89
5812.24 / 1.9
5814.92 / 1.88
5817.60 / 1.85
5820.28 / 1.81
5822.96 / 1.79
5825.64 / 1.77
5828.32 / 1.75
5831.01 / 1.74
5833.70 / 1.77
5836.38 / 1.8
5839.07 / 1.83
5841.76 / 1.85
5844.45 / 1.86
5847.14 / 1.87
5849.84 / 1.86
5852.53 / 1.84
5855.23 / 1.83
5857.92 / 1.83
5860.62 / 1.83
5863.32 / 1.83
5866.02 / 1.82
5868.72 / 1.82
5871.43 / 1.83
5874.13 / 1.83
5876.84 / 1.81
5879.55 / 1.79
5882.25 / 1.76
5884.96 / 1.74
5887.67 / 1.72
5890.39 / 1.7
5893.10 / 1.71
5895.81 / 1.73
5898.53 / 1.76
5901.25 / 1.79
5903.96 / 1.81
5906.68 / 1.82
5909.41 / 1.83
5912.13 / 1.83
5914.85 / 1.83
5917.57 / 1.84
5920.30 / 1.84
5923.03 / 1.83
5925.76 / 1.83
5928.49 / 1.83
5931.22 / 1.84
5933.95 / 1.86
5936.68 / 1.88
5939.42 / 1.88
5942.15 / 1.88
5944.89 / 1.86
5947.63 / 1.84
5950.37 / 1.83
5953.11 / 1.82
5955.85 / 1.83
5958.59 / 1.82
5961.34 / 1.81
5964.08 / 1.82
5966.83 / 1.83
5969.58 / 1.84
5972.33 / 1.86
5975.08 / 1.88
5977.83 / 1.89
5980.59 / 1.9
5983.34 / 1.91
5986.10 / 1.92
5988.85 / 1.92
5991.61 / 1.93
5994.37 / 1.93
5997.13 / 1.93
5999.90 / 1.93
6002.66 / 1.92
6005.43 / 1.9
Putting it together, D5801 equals 0.103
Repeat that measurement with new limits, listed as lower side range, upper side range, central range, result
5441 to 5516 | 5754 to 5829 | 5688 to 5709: -0.11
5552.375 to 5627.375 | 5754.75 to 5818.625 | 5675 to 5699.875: -0.10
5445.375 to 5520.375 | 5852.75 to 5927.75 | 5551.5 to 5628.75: -0.07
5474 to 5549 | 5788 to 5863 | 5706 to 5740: -0.05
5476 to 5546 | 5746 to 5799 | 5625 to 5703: -0.16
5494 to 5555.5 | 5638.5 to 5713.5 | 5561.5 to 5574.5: 0.05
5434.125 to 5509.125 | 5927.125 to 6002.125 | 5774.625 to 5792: 0.04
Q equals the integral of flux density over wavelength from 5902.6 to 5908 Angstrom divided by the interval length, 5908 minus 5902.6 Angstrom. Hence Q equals 1.82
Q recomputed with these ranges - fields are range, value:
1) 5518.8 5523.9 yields 2.08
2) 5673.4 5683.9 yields 2.24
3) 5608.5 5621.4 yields 2.19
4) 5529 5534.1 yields 2.06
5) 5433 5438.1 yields 2.04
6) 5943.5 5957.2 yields 1.84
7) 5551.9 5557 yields 1.88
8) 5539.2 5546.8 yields 2.08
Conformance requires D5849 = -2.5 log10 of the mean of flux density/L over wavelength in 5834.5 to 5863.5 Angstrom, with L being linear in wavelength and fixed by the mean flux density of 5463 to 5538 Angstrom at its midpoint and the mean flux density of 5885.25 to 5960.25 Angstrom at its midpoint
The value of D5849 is 0.01 mag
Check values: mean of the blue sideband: 2.06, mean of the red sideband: 1.82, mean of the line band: 1.84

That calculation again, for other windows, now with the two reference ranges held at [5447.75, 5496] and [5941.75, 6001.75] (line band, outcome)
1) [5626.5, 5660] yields -0.18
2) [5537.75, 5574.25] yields 0.01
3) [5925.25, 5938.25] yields 0.02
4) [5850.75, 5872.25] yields 0.05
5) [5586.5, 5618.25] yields -0.09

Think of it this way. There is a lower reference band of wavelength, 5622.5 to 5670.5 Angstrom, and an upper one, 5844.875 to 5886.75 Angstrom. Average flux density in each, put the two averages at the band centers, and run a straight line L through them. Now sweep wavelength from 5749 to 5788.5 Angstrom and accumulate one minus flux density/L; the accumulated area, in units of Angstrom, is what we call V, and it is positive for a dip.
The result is 2.8 Angstrom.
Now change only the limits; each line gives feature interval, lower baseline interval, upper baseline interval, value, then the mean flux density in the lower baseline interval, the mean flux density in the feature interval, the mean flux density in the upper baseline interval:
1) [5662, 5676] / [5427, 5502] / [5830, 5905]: -3.01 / 2.04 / 2.33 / 1.8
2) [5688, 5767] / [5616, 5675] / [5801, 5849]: 3.50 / 2.32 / 2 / 1.83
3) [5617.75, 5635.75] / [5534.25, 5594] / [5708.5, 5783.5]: -2.35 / 2.04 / 2.27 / 1.95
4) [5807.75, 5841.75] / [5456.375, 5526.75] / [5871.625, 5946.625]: 0.78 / 2.06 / 1.82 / 1.81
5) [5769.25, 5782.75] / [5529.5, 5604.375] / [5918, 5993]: 0.33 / 2.06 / 1.91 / 1.86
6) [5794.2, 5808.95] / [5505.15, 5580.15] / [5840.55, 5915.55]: 0.09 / 2.04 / 1.85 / 1.8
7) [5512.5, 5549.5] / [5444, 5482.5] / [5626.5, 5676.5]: 1.33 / 2.04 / 2.07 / 2.34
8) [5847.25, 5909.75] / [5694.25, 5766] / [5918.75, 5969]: 3.01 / 1.99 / 1.8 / 1.84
